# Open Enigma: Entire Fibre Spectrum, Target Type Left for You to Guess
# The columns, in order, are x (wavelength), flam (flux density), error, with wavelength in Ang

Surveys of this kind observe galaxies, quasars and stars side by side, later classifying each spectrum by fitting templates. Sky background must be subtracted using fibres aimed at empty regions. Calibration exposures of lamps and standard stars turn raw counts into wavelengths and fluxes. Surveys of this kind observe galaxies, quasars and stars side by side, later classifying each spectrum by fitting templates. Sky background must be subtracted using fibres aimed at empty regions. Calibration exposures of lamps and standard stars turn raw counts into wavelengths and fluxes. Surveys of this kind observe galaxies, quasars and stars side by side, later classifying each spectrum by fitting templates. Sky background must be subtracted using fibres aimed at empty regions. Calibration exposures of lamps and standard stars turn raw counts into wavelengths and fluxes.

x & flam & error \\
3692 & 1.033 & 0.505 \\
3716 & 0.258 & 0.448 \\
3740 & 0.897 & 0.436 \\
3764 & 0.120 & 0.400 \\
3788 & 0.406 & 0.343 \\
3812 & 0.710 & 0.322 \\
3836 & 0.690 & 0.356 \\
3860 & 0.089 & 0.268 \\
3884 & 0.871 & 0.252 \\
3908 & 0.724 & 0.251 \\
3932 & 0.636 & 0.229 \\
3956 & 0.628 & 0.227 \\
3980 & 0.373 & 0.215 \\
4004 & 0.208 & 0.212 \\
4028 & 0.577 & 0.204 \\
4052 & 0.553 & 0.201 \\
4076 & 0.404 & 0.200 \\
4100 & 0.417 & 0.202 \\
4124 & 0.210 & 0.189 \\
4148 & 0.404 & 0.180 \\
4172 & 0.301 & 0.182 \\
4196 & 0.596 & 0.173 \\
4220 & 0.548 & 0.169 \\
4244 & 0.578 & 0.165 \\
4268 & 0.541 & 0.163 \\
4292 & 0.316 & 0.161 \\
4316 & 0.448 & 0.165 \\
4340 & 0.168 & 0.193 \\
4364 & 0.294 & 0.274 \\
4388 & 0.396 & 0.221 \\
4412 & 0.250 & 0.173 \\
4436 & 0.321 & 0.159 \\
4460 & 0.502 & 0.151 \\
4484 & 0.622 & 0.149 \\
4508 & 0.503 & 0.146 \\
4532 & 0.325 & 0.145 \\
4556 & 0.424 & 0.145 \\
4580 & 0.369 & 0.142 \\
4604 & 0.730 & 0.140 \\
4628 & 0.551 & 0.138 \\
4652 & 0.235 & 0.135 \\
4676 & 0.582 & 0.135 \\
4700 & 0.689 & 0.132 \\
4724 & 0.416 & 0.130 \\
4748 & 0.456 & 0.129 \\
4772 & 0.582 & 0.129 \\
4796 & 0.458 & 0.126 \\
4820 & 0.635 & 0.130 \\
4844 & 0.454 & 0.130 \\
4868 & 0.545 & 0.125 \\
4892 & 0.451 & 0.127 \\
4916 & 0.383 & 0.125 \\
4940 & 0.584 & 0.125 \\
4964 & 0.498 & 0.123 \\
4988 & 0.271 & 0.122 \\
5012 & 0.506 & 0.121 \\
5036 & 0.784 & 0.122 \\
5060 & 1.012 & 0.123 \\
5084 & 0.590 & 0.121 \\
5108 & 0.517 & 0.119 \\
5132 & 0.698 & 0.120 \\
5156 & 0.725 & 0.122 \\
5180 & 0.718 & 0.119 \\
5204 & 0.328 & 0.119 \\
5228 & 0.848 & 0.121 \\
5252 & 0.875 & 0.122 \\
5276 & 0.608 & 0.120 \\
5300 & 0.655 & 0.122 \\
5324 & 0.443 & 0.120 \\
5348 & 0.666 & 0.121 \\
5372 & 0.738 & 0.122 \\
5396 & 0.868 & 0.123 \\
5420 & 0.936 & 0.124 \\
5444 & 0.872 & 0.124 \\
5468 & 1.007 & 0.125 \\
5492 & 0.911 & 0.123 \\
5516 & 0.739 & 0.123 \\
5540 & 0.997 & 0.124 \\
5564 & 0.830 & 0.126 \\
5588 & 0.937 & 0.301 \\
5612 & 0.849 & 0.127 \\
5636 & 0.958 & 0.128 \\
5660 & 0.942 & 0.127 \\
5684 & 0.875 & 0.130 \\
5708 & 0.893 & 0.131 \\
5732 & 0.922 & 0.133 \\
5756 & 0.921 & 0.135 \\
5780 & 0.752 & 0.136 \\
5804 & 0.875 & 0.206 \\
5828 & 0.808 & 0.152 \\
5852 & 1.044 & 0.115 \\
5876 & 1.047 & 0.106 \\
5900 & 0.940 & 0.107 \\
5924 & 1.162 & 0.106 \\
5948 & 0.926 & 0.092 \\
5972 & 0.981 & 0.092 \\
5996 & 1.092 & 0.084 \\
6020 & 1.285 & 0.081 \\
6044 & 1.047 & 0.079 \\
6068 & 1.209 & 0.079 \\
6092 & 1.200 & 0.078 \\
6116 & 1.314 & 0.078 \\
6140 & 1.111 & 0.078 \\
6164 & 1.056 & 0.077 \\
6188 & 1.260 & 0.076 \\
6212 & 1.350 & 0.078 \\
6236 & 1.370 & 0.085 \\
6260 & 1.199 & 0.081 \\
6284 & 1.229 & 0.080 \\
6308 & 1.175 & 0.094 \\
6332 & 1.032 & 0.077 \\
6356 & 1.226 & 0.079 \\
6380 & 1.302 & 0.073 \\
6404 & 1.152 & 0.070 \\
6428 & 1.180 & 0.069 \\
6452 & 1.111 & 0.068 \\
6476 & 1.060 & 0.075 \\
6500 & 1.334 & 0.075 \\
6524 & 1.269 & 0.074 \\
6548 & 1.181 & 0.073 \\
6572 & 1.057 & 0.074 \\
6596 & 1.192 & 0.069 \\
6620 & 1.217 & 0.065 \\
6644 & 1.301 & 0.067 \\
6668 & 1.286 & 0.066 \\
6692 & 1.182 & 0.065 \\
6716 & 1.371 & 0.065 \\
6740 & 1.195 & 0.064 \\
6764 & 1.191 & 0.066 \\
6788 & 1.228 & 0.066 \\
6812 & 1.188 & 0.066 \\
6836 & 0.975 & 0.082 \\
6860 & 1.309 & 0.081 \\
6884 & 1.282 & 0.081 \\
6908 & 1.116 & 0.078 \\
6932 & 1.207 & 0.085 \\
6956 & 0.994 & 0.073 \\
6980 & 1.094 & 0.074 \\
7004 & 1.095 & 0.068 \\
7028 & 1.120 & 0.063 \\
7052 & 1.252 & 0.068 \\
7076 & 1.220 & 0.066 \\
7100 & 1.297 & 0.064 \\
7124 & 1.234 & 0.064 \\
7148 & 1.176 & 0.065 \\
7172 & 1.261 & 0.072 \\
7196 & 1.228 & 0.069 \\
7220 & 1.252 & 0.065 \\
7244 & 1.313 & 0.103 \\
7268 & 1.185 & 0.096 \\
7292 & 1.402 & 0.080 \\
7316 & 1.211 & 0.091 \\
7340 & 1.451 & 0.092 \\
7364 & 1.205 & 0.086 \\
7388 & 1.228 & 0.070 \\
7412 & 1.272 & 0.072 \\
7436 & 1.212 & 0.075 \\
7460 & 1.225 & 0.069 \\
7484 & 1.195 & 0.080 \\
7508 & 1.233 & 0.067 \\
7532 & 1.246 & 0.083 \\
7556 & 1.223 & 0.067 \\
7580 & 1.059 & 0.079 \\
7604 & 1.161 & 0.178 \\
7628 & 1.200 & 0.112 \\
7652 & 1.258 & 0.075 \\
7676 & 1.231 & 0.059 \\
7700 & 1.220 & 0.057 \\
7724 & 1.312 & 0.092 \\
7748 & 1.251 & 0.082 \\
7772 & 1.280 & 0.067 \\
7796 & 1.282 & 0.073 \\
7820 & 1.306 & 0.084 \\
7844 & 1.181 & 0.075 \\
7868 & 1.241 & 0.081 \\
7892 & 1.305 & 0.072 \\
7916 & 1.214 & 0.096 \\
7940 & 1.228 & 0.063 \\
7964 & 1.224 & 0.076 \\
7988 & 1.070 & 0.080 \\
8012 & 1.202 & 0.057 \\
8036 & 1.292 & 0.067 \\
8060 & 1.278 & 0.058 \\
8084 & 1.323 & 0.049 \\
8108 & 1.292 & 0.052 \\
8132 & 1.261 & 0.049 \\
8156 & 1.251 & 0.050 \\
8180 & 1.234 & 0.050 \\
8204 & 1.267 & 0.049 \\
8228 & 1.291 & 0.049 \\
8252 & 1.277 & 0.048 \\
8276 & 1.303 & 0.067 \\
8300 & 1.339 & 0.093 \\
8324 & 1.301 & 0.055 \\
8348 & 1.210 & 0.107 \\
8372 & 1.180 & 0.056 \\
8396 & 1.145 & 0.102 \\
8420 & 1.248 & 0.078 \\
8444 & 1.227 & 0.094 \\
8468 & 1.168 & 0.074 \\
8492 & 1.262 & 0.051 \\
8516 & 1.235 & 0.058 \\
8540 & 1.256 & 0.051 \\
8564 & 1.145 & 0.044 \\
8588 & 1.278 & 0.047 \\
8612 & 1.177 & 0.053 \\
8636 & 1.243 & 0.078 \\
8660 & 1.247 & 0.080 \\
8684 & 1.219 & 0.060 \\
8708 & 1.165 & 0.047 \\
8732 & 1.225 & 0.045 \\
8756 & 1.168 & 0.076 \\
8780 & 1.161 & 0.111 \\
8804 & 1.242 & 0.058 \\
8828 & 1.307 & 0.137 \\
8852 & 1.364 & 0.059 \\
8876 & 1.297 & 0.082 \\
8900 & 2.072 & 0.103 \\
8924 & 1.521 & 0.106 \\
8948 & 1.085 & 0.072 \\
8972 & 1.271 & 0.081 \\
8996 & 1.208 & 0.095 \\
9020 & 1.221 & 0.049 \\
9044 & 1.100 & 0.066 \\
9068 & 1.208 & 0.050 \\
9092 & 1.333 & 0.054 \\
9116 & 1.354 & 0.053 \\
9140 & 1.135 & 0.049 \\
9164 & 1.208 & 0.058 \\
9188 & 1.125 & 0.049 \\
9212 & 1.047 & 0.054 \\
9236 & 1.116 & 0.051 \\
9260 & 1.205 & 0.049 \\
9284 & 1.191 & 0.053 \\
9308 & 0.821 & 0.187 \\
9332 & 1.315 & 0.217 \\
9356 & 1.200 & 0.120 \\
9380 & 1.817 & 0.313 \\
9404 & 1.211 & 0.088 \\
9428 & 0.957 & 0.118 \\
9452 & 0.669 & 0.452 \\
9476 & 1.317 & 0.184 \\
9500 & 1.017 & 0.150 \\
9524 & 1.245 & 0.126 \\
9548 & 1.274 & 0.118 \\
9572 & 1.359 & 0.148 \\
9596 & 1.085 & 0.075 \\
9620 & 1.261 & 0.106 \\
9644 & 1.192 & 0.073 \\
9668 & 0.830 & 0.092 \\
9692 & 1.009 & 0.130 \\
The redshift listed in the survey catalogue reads 0.355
